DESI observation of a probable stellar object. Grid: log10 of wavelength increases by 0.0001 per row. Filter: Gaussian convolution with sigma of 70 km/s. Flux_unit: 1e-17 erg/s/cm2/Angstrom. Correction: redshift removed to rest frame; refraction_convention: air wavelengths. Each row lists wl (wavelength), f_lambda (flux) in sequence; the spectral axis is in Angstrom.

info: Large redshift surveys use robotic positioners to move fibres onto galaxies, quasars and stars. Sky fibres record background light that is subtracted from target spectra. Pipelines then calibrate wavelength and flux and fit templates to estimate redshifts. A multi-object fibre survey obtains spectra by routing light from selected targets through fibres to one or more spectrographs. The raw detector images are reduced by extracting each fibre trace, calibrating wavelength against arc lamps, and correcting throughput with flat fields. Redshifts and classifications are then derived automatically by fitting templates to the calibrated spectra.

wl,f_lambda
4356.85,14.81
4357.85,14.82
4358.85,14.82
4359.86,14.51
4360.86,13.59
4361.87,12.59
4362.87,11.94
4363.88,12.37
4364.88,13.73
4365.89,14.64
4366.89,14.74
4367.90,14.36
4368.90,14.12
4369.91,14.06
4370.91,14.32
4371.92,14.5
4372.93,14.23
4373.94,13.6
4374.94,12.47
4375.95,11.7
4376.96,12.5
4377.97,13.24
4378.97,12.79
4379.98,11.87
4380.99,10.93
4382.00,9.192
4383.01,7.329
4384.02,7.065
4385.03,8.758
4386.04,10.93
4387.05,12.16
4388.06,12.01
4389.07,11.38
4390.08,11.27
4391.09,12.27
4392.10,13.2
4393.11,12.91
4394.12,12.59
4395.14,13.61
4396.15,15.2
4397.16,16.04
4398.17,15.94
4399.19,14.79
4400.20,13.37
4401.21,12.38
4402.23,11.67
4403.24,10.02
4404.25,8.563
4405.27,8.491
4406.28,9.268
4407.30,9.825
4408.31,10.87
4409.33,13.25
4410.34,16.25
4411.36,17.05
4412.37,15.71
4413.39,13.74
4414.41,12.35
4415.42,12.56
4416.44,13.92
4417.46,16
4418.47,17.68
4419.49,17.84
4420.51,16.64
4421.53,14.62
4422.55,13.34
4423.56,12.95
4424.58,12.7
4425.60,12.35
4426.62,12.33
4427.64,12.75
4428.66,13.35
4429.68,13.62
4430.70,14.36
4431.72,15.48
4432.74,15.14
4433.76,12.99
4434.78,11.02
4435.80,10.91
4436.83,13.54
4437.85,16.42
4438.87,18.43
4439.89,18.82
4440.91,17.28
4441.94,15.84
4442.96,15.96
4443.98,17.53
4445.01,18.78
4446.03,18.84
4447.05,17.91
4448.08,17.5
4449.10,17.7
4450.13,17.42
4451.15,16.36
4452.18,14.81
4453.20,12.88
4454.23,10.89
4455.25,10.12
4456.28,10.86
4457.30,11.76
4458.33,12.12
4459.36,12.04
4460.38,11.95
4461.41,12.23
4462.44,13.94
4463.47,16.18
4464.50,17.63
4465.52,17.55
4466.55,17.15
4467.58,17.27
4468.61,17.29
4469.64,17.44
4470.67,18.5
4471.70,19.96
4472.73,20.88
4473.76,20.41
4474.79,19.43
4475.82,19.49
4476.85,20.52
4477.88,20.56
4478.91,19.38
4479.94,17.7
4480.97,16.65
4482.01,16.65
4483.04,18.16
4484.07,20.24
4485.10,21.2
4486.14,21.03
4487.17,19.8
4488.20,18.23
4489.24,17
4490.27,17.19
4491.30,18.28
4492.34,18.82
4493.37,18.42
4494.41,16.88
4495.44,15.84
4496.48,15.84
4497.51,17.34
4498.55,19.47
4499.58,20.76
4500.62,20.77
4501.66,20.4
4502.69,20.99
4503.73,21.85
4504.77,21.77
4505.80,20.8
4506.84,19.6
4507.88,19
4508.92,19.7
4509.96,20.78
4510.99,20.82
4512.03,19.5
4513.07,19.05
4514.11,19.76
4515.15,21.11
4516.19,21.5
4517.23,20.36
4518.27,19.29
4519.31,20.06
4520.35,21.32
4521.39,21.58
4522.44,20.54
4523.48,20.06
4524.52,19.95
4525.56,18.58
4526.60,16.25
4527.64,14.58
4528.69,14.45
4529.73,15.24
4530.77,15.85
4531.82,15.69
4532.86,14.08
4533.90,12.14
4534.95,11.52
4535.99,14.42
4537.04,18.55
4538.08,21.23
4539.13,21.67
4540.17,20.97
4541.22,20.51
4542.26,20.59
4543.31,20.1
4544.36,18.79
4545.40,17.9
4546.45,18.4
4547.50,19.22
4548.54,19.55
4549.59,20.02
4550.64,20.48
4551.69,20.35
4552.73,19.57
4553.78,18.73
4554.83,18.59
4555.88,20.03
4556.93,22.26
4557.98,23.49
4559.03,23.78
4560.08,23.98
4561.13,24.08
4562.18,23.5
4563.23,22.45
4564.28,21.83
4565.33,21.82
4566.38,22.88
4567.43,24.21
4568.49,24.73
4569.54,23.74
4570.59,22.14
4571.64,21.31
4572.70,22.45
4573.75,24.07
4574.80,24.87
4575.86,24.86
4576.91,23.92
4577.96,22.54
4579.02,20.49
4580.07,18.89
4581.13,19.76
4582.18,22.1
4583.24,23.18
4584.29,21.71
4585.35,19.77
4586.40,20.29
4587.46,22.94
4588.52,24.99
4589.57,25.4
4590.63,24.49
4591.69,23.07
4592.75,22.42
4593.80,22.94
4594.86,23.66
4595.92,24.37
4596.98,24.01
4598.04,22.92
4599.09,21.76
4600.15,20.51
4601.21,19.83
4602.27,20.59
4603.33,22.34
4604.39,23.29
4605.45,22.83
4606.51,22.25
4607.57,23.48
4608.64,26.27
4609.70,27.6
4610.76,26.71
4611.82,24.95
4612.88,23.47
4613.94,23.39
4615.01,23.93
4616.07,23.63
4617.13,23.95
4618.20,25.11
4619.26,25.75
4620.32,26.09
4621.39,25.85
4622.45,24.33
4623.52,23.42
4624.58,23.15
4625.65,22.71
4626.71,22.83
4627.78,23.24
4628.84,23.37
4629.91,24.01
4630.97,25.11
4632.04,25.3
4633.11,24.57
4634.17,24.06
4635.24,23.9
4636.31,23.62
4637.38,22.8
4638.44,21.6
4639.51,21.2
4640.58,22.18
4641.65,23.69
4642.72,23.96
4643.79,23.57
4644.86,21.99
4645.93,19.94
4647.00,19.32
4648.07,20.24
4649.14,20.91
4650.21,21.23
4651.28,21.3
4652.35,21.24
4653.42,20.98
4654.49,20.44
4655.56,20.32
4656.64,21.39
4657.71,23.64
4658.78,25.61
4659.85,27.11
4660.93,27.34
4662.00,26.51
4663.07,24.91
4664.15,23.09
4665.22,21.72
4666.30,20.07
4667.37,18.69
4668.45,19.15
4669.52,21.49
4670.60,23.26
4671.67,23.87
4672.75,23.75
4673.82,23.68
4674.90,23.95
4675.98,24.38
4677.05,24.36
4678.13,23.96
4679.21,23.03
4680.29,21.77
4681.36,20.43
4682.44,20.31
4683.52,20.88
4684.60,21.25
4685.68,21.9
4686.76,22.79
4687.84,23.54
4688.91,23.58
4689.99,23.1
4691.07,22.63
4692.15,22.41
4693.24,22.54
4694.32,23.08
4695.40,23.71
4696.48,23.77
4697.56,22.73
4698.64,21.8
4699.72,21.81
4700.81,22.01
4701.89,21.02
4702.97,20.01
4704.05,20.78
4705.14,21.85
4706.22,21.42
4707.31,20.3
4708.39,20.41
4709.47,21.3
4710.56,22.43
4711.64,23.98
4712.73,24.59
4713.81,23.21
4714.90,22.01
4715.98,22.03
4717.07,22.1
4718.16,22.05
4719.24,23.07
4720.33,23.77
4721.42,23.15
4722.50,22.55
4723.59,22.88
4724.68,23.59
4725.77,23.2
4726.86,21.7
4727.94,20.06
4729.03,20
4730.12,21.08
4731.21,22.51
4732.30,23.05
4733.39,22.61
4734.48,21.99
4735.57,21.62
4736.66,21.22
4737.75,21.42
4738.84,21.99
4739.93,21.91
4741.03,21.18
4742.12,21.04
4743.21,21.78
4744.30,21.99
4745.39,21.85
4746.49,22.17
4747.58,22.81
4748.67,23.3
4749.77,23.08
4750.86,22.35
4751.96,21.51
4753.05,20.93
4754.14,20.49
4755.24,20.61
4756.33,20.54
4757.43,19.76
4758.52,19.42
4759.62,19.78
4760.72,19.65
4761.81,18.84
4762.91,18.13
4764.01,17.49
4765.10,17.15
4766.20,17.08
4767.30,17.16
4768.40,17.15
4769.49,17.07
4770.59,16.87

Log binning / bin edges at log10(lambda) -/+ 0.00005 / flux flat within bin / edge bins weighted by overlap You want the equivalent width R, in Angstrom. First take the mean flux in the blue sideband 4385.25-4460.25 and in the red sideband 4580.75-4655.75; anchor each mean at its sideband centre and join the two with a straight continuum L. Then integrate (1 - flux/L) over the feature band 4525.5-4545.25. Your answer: 2.1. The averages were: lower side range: 13.9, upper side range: 23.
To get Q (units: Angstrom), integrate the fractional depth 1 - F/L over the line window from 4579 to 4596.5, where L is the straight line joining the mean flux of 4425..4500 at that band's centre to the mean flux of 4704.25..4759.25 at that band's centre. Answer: -3.18 Angstrom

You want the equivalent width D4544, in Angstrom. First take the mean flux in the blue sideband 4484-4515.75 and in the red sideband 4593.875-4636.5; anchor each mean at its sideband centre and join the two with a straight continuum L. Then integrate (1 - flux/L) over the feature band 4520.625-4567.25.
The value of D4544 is 3.87 Angstrom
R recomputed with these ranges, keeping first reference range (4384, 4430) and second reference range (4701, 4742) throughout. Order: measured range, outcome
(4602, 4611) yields -2.5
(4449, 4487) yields -4.9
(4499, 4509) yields -3.1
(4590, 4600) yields -2.6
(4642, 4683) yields -4.3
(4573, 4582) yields -2.3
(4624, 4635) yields -2.5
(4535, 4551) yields -2.2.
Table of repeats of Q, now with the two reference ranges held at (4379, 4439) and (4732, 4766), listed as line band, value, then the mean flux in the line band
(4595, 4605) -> -2.76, 22.2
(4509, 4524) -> -4.79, 20.4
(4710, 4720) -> -1.33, 22.8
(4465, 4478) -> -4.08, 18.9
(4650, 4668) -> -3.69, 22.7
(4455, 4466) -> 0.59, 13.4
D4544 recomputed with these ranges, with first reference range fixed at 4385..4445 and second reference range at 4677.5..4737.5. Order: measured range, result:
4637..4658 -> -1.15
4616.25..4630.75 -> -3.23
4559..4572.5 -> -3.74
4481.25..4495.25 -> -2.39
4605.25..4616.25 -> -2.90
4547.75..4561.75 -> -2.66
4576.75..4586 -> -1.37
